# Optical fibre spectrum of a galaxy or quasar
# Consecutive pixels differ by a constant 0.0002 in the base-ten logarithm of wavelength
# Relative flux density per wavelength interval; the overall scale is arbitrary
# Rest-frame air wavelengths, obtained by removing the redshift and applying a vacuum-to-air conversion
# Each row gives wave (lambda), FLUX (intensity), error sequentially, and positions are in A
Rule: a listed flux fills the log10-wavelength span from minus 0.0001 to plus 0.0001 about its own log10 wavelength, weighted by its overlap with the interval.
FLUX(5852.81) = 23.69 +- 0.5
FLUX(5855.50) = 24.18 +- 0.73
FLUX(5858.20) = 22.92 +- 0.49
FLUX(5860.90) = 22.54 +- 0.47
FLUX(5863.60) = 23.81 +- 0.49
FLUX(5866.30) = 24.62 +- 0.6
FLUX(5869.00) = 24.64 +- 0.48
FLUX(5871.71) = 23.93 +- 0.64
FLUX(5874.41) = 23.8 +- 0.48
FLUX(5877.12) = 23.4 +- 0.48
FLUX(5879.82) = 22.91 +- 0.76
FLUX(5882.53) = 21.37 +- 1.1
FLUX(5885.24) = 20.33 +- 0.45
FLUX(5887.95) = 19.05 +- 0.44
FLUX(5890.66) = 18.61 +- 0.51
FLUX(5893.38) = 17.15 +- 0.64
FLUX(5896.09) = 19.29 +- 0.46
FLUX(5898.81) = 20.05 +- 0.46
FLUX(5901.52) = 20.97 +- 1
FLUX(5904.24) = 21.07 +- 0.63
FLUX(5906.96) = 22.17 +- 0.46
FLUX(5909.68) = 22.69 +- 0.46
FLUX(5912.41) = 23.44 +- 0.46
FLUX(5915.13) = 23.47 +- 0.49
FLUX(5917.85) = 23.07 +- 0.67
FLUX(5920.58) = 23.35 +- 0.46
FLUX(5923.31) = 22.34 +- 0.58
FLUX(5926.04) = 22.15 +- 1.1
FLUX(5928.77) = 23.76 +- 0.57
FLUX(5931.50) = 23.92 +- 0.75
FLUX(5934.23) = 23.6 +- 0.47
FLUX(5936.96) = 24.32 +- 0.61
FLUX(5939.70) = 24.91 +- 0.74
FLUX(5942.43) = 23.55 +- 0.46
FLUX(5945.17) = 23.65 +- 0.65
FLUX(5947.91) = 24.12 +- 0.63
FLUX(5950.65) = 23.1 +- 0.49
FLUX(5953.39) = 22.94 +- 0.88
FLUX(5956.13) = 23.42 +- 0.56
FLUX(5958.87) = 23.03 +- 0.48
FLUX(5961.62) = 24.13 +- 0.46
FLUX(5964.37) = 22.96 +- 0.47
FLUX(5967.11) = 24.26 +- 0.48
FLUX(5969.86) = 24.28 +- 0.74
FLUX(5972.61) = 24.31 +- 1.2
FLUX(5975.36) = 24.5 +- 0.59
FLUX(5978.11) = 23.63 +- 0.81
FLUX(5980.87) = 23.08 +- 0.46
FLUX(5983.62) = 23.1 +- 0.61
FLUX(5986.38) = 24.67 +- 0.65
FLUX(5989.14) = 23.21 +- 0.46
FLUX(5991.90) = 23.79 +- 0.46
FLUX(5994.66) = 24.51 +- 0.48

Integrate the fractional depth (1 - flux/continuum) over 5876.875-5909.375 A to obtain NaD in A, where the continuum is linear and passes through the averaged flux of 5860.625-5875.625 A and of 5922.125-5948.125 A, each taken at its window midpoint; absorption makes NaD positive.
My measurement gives 4.6 A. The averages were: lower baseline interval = 24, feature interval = 20.5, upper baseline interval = 23.6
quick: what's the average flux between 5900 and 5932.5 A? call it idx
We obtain 22.7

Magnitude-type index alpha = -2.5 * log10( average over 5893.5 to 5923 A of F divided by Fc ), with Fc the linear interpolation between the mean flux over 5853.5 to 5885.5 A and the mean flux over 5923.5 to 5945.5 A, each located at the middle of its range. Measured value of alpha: 0.08 mag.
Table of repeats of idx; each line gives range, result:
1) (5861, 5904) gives 21.6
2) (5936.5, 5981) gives 23.8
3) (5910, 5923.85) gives 23.1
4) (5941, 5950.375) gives 23.7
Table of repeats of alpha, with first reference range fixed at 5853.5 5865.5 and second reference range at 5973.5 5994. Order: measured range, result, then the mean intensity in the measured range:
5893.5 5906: 0.17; 20.1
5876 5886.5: 0.07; 22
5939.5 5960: 0.01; 23.5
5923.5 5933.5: 0.02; 23.2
